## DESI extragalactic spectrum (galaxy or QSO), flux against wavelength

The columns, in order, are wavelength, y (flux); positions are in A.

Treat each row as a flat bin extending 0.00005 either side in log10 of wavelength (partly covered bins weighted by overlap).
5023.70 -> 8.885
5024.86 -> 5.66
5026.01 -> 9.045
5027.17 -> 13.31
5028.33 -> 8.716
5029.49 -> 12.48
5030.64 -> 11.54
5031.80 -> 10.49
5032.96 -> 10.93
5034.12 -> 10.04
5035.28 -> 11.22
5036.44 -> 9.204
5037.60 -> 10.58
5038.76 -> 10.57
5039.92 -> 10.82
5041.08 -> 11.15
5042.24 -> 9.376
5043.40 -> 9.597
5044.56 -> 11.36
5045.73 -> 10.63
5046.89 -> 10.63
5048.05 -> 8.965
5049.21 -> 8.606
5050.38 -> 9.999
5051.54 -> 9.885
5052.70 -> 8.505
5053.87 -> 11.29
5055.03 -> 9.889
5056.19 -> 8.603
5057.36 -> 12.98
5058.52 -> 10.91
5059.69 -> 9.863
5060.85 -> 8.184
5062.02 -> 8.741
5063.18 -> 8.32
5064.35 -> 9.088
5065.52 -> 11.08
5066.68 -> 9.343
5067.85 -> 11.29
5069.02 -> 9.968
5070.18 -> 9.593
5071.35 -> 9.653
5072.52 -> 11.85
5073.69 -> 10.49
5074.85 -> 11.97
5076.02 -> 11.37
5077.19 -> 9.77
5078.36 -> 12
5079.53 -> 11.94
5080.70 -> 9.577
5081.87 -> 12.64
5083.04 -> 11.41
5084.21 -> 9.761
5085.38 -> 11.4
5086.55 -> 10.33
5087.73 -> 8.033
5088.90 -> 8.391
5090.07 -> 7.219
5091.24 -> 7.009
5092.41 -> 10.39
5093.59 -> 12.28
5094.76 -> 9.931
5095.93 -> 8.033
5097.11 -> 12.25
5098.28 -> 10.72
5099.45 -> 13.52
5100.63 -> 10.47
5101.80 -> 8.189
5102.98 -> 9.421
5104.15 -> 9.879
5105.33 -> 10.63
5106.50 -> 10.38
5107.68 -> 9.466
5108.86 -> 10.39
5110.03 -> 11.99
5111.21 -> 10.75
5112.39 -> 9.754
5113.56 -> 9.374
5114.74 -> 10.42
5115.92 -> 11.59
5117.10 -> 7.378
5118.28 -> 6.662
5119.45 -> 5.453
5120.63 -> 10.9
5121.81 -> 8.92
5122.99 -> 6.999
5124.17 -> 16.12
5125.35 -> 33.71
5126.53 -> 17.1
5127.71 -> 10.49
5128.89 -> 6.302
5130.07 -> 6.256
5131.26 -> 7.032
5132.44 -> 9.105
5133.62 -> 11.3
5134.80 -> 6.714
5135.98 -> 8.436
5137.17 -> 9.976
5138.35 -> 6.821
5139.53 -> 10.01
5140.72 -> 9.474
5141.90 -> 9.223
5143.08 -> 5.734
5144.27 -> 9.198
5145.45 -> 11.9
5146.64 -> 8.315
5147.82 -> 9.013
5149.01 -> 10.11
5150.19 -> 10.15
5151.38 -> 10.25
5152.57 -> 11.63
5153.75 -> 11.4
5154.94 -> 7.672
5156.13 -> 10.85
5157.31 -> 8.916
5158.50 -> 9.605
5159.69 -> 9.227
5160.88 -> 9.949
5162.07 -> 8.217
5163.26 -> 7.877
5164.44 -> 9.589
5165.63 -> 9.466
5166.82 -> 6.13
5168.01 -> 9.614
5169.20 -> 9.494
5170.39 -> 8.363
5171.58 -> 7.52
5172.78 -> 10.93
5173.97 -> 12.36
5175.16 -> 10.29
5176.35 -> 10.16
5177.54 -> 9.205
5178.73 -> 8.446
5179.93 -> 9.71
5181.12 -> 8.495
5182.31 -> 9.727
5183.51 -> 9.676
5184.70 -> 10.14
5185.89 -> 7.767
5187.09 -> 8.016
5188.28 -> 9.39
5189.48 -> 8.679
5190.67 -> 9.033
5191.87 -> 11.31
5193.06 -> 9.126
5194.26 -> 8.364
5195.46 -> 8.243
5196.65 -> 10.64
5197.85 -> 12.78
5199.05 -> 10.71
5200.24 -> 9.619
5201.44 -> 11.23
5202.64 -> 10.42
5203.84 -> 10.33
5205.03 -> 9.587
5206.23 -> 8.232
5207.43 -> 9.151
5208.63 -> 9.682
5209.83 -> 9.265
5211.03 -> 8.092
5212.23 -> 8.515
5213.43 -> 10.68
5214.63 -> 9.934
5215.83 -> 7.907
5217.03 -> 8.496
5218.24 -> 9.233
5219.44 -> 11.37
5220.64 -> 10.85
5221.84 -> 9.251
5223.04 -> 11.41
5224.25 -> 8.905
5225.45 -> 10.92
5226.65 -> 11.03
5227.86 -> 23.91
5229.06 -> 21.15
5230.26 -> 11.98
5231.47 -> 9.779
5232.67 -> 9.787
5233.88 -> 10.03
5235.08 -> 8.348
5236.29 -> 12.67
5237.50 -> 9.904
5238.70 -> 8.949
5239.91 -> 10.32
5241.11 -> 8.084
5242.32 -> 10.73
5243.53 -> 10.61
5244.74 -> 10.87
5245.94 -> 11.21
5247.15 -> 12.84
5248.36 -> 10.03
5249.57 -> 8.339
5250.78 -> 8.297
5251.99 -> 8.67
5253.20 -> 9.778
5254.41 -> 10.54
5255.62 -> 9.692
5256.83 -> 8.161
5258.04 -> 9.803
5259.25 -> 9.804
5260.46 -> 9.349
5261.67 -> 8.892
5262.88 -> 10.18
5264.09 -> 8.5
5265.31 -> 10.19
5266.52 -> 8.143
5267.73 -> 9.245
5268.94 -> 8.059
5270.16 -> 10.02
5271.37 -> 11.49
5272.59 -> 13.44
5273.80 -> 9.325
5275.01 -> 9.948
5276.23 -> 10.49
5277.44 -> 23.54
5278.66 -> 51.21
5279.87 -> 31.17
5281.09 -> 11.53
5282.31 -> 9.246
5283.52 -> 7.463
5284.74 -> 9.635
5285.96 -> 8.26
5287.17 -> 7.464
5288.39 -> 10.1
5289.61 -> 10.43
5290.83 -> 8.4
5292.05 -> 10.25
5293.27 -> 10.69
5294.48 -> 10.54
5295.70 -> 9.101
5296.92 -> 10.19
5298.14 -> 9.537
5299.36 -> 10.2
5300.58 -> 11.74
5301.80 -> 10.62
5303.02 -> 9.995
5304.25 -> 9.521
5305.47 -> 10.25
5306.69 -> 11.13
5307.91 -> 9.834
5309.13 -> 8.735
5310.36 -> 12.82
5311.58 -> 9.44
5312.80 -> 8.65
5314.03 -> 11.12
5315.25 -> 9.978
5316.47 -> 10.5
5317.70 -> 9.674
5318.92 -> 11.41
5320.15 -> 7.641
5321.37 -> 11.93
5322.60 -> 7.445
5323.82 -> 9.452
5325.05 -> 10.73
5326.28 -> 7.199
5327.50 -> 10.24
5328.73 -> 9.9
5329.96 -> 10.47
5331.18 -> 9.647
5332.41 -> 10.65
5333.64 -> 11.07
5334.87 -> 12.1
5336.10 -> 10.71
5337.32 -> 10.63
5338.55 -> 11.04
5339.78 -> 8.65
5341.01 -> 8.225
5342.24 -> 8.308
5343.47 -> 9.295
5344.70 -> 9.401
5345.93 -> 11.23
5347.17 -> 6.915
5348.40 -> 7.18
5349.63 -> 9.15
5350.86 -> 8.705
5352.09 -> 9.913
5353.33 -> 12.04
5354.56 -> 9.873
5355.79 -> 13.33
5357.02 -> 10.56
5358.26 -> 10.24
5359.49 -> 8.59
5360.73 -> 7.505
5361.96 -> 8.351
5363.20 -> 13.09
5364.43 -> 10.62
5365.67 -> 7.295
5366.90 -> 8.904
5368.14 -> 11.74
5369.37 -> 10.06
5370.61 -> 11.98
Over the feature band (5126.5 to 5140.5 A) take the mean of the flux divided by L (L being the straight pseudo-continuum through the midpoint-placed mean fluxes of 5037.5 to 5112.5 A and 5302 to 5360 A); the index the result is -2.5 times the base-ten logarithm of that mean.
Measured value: 0.15 mag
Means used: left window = 10.2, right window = 9.91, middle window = 8.81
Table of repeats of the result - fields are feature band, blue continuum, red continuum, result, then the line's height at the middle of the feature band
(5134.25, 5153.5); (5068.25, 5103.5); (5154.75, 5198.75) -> 0.05 mag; 9.7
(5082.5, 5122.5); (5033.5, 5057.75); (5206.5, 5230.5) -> 0.07 mag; 10.5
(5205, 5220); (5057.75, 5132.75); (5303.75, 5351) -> 0.10 mag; 10.1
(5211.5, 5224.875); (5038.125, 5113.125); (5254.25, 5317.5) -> 0.14 mag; 11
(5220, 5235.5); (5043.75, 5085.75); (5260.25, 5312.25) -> -0.08 mag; 11.3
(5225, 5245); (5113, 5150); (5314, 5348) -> -0.18 mag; 9.9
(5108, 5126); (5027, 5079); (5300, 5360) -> -0.11 mag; 10.2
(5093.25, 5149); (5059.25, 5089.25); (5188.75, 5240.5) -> 0.02 mag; 10.3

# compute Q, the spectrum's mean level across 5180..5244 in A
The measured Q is 10.2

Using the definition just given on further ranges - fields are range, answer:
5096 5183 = 9.89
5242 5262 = 9.86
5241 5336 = 10.9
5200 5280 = 11.3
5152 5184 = 9.42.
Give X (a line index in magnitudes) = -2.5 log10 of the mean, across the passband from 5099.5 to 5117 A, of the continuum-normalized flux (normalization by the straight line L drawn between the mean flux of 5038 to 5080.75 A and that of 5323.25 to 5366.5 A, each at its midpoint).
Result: -0.01 mag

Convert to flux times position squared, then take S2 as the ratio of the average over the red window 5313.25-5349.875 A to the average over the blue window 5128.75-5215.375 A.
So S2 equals 1.1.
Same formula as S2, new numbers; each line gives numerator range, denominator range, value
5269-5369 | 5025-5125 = 1.16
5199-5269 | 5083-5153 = 1.06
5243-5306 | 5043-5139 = 1.19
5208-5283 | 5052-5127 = 1.16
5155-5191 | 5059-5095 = 0.95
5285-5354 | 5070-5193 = 1.07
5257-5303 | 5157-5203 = 1.30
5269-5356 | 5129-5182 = 1.27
